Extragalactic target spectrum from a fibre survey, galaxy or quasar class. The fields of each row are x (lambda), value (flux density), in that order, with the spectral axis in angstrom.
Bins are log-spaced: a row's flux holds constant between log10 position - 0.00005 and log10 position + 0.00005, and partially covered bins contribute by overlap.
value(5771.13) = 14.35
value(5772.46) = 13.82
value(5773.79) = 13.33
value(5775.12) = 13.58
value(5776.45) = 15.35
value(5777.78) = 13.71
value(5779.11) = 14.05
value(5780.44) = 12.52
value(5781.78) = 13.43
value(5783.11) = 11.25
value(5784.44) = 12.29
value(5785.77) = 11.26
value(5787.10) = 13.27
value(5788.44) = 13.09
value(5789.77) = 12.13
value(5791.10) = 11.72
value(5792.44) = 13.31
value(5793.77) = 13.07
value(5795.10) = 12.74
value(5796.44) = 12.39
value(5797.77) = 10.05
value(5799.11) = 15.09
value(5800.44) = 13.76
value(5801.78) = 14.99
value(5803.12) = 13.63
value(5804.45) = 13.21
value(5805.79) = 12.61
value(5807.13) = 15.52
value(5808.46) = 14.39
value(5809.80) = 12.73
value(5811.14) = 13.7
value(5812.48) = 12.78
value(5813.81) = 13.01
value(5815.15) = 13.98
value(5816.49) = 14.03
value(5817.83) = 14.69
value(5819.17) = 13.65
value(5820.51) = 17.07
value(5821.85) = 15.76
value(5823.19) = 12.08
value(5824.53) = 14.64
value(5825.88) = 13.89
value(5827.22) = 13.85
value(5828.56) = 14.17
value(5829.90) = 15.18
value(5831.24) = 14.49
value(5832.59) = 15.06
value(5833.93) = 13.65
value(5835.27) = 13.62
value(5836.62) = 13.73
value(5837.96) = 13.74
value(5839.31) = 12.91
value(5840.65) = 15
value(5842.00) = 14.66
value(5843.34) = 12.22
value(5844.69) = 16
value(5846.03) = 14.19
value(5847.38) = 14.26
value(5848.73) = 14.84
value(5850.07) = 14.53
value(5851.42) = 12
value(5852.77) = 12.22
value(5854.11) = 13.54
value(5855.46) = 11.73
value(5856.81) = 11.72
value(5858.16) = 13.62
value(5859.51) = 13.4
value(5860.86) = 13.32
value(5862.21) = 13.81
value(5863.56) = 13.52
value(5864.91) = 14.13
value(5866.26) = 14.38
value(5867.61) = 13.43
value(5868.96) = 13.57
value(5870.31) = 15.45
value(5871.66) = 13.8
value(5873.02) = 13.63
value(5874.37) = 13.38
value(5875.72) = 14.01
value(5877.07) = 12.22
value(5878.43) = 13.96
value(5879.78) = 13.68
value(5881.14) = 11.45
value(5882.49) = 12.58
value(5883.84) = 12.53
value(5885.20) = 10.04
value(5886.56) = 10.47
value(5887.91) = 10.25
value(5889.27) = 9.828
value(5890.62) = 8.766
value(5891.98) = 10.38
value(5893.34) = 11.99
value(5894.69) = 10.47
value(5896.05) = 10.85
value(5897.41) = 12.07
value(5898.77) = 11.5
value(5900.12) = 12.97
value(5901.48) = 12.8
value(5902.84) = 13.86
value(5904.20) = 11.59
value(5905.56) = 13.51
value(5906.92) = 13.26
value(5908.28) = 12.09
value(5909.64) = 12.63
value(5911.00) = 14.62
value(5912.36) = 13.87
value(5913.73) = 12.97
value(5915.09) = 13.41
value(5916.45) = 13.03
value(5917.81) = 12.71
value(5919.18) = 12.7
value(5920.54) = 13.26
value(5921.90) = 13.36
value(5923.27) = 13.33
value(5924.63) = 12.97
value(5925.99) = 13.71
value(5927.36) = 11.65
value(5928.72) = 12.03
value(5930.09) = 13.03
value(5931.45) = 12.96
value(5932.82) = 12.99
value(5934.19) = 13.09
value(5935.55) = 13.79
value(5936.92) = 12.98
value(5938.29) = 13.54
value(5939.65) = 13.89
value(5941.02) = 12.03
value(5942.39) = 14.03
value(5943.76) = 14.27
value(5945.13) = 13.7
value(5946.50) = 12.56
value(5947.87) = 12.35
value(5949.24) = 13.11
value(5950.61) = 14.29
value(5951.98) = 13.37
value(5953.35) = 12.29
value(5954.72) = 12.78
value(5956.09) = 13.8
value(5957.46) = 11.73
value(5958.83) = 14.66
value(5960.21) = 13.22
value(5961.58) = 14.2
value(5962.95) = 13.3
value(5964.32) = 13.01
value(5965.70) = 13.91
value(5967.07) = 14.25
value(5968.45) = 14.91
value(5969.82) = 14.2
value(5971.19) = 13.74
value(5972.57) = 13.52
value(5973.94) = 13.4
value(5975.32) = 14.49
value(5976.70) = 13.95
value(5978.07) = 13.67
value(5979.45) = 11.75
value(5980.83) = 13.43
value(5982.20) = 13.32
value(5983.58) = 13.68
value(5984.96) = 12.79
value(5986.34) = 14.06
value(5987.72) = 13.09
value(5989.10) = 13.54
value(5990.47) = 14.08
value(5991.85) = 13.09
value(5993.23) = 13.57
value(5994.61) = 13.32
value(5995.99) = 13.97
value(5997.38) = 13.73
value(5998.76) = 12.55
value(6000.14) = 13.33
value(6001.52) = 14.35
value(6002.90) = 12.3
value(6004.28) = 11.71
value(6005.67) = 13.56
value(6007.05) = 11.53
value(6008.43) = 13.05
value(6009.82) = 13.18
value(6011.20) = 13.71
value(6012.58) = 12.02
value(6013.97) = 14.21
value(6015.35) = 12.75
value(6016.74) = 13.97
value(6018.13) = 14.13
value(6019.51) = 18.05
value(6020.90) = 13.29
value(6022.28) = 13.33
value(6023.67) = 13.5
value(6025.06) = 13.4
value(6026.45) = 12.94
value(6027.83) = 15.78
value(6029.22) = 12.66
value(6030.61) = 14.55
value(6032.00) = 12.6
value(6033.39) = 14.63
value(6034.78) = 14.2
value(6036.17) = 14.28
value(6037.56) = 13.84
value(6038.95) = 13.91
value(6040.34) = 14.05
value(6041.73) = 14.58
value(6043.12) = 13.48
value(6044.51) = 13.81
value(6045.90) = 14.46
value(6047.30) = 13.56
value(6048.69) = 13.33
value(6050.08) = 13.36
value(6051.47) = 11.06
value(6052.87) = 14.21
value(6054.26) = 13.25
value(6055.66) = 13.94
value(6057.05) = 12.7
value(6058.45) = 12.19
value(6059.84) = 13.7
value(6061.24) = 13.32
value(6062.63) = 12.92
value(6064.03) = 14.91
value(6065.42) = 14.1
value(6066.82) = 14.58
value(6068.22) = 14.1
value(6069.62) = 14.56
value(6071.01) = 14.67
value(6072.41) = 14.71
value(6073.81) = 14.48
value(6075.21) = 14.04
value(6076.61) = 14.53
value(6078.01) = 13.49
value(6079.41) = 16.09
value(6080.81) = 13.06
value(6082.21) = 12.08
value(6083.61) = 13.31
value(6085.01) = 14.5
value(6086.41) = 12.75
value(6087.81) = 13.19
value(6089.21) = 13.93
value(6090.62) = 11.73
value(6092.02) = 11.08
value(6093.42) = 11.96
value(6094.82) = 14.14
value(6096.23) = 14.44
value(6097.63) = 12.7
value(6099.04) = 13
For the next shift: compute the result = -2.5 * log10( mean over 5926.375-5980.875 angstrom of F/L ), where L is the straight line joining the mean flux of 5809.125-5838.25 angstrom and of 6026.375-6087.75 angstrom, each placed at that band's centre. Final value 0.05 mag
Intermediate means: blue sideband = 14.1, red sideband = 13.8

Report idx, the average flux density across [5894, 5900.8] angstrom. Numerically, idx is 11.6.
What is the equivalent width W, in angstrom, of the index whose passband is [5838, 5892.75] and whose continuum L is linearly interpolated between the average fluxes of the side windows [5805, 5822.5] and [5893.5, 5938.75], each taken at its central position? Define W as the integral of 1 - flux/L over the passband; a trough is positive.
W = 2.0 angstrom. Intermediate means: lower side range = 14.1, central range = 13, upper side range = 12.8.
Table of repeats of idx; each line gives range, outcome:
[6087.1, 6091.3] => 12.9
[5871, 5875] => 13.6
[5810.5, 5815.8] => 13.4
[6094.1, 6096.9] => 14.3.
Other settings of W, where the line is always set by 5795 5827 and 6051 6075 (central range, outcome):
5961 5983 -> 0.1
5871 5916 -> 4.9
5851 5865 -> 0.8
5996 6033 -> 0.7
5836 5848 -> -0.3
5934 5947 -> 0.3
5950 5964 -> 0.4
